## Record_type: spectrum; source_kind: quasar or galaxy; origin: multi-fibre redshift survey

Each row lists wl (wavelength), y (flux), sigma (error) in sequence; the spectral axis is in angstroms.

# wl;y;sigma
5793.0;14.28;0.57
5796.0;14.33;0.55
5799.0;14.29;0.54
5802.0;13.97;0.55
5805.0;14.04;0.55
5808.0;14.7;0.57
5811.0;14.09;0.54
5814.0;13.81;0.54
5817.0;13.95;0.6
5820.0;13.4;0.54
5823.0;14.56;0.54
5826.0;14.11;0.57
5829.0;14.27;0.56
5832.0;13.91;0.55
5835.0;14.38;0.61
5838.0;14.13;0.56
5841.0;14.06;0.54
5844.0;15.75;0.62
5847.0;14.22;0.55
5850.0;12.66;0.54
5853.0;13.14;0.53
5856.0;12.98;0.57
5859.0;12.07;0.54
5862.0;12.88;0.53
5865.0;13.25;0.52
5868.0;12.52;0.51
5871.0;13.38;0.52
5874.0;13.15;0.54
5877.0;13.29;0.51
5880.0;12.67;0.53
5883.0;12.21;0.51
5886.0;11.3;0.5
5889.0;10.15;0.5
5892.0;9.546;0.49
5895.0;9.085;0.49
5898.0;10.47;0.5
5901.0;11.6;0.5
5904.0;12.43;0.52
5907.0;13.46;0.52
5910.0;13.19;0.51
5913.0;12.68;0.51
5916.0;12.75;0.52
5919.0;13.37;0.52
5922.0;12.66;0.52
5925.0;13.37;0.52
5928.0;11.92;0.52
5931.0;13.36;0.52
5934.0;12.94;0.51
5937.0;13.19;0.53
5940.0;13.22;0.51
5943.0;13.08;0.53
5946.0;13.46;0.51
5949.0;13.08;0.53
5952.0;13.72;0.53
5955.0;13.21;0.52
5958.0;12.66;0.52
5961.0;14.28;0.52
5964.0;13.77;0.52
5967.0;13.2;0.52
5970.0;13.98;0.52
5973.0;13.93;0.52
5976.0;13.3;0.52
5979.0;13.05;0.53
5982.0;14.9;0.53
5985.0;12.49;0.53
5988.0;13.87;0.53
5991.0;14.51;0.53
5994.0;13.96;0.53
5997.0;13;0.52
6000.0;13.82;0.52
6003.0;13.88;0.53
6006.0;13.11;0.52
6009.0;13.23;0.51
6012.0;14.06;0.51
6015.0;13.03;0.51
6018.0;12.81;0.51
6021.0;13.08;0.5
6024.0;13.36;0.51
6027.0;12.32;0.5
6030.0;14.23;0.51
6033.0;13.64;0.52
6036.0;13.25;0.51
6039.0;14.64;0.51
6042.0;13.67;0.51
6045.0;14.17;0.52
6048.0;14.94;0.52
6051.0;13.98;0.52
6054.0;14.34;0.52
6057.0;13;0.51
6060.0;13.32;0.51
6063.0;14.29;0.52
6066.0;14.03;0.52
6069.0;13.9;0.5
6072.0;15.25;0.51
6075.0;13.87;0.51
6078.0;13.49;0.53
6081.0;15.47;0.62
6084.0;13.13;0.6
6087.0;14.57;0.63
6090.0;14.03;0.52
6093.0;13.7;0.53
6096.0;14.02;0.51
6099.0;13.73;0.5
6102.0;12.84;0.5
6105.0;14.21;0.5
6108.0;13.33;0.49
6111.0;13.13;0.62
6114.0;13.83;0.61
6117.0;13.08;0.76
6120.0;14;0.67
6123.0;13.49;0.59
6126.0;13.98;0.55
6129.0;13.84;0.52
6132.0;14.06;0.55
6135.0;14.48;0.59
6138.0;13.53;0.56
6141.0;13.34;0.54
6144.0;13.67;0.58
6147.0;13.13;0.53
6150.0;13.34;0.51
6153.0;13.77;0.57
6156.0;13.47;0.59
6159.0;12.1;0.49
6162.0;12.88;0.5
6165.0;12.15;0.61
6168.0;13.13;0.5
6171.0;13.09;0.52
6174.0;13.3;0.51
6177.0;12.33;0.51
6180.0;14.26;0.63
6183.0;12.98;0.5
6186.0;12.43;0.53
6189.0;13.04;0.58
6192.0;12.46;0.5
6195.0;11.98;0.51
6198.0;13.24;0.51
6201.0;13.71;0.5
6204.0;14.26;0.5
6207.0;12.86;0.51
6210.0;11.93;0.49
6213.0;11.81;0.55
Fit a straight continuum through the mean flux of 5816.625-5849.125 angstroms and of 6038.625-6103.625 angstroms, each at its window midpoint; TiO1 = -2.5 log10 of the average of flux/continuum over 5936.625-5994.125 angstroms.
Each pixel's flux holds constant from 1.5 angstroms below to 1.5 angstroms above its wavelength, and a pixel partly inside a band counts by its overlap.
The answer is 0.04 mag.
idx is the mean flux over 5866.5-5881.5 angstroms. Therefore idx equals 13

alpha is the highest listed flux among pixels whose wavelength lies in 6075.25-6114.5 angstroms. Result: 15.47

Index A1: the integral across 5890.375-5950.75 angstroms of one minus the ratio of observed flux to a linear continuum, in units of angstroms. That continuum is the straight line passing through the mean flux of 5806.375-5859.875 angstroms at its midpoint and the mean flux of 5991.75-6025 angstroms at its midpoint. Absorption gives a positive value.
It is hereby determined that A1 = 5.4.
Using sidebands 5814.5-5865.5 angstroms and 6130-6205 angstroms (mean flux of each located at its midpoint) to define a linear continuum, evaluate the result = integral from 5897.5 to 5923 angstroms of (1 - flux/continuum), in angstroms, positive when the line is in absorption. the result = 2.0 angstroms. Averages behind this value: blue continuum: 13.8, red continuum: 13.2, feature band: 12.6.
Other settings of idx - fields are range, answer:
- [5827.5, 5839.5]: 14.2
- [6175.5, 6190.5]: 13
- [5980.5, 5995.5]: 13.9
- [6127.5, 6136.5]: 14.1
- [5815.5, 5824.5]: 14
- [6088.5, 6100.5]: 13.9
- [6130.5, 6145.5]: 13.8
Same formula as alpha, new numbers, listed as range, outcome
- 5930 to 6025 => 14.9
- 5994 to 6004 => 13.96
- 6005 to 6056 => 14.94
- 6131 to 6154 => 14.48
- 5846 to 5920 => 14.22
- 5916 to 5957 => 13.72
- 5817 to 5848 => 15.75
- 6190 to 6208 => 14.26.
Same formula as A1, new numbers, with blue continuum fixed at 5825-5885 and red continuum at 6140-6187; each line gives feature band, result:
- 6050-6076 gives -1.6 angstroms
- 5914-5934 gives 0.7 angstroms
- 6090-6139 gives -2.1 angstroms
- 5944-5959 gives 0.1 angstroms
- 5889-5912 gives 3.5 angstroms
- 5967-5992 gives -0.8 angstroms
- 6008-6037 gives -0.1 angstroms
